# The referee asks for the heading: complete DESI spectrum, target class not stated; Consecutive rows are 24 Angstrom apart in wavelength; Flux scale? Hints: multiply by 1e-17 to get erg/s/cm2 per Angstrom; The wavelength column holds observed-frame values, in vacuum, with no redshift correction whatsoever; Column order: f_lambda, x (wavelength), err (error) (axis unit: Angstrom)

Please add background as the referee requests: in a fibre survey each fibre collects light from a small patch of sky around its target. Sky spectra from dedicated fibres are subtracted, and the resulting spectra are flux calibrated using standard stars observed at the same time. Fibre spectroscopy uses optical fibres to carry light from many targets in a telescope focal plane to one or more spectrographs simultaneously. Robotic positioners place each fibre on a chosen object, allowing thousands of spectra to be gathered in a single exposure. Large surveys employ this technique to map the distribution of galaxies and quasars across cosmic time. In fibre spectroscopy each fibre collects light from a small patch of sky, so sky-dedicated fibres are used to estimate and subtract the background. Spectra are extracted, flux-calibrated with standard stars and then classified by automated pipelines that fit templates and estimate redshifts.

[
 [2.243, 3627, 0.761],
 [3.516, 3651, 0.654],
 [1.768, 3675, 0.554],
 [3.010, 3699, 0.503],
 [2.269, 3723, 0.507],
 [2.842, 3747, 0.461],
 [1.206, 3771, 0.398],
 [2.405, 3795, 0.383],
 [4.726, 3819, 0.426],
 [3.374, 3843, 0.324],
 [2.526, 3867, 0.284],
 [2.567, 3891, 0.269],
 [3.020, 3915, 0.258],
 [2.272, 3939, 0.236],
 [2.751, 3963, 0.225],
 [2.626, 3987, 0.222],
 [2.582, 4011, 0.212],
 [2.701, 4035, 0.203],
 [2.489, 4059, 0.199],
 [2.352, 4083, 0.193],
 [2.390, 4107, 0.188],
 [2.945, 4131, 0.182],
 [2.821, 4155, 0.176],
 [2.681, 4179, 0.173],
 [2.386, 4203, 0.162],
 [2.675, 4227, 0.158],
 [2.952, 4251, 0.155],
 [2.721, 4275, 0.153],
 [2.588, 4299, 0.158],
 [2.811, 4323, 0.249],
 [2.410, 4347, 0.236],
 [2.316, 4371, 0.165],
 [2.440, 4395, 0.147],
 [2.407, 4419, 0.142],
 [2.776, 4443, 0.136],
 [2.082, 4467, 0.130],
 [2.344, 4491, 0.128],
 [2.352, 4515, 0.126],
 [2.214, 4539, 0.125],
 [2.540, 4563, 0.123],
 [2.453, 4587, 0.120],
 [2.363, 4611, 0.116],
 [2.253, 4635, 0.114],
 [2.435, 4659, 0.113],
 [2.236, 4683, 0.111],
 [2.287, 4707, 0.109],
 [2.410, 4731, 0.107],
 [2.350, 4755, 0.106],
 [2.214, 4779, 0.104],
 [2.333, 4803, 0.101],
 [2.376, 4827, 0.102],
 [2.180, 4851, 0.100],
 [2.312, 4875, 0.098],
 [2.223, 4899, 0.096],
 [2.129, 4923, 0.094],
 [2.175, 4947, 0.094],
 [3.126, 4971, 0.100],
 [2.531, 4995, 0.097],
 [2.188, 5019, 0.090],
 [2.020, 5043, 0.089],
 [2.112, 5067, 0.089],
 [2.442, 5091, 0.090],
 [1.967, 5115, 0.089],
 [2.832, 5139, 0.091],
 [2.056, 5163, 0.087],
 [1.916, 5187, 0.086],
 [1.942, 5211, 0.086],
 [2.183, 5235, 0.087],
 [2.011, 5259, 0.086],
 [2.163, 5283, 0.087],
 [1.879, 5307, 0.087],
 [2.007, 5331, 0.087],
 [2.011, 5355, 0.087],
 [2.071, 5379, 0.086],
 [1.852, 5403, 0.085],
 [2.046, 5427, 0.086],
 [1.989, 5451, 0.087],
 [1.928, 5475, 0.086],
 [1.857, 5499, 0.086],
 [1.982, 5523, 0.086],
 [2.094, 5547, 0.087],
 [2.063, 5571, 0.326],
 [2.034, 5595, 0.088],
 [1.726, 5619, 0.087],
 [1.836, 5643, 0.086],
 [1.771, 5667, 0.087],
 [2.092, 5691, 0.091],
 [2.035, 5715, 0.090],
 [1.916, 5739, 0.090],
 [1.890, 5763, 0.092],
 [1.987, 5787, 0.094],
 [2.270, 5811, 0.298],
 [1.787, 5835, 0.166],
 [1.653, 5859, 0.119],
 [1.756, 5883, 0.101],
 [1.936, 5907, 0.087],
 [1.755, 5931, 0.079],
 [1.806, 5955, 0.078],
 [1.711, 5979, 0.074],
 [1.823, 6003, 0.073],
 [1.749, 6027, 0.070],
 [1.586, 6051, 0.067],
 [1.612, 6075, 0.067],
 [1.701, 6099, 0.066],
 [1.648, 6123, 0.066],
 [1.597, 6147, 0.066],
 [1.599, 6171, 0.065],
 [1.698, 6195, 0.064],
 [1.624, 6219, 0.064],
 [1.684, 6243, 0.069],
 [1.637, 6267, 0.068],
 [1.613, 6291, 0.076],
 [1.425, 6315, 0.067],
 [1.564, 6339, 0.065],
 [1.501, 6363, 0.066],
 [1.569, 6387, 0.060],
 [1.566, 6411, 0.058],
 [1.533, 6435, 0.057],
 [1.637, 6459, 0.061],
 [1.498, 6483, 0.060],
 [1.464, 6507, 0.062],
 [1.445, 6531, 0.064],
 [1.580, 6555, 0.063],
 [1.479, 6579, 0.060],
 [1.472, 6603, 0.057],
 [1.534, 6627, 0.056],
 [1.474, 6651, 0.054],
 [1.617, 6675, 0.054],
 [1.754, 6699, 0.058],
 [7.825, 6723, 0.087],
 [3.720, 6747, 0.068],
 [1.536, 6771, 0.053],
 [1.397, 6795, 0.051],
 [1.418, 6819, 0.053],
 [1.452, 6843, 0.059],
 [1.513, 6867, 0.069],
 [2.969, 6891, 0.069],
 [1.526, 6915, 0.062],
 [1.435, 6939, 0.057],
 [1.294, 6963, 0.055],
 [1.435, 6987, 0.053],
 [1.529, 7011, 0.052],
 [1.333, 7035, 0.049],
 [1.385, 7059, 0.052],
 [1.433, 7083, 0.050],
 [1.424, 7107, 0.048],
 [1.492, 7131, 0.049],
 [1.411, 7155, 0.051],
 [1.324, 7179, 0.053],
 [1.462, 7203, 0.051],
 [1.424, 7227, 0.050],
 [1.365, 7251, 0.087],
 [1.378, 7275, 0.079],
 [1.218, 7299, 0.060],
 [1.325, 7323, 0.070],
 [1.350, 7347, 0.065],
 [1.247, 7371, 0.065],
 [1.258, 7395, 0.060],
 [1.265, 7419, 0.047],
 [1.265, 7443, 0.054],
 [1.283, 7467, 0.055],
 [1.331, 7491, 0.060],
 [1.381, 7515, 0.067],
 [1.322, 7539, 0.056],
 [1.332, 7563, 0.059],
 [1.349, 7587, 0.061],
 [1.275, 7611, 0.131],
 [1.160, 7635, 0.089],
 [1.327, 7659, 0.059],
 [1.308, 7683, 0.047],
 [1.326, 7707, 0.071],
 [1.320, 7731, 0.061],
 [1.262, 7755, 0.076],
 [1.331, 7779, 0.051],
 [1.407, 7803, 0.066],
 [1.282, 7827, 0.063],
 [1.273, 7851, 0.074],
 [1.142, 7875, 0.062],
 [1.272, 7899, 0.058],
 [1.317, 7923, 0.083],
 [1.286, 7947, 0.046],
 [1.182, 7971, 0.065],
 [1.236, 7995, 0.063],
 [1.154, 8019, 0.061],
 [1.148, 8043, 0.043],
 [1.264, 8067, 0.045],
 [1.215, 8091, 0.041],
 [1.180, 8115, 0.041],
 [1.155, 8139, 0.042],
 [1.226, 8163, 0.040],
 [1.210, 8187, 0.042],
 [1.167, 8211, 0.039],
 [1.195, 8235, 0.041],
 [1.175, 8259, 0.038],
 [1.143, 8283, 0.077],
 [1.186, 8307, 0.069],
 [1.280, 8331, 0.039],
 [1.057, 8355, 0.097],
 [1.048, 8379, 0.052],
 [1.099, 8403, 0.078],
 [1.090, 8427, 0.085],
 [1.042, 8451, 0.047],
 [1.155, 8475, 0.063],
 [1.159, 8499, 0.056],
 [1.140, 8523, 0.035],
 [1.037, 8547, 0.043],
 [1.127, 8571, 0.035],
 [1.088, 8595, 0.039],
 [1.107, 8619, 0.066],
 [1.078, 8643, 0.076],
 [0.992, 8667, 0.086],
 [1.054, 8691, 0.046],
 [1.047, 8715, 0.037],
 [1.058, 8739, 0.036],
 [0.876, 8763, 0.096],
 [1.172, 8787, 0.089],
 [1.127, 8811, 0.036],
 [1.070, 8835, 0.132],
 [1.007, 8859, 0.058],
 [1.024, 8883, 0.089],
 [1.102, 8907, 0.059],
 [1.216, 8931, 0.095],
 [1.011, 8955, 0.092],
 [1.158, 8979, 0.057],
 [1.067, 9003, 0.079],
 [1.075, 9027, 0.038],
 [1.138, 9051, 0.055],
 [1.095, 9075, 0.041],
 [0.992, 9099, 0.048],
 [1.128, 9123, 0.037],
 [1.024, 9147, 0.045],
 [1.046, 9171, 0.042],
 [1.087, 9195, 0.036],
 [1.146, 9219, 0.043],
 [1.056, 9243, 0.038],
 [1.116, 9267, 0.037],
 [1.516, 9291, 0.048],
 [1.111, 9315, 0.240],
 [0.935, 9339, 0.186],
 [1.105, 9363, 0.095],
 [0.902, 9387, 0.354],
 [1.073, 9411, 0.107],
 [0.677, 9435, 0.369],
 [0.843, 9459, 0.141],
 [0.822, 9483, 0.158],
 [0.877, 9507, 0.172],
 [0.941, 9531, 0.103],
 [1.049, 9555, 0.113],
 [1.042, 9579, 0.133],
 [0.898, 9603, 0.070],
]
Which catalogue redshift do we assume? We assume 0.025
